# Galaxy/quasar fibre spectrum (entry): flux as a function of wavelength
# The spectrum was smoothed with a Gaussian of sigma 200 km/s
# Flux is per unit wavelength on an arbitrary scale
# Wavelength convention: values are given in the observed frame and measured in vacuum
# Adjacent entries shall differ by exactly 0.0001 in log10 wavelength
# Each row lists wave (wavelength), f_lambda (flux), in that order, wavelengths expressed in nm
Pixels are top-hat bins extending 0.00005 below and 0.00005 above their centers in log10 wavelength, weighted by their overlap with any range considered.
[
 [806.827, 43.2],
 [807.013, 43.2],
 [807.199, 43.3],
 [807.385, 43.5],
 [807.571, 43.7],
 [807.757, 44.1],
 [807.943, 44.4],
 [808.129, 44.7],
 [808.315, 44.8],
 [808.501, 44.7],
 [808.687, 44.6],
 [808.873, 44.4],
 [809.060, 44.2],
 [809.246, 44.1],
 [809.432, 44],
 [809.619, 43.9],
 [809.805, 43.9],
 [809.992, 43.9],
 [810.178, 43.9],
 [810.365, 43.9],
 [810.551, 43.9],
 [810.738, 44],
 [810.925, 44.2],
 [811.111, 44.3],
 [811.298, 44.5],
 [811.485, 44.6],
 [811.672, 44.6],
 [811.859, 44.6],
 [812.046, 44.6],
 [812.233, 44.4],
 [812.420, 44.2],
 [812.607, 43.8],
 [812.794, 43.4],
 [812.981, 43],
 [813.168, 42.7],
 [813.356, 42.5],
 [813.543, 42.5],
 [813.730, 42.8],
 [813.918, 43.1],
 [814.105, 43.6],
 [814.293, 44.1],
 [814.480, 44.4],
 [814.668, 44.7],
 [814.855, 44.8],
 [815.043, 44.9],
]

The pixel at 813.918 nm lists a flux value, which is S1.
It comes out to 43.1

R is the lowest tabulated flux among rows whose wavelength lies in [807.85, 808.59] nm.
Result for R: 44.4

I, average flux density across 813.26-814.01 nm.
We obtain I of 42.7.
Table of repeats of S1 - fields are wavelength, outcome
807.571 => 43.7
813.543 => 42.5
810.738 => 44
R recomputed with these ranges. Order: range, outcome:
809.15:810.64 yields 43.9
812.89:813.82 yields 42.5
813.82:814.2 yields 43.1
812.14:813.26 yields 42.7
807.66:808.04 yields 44.1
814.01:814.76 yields 43.6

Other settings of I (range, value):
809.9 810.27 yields 44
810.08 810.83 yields 43.9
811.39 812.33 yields 44.5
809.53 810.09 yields 43.9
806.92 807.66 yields 43.4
